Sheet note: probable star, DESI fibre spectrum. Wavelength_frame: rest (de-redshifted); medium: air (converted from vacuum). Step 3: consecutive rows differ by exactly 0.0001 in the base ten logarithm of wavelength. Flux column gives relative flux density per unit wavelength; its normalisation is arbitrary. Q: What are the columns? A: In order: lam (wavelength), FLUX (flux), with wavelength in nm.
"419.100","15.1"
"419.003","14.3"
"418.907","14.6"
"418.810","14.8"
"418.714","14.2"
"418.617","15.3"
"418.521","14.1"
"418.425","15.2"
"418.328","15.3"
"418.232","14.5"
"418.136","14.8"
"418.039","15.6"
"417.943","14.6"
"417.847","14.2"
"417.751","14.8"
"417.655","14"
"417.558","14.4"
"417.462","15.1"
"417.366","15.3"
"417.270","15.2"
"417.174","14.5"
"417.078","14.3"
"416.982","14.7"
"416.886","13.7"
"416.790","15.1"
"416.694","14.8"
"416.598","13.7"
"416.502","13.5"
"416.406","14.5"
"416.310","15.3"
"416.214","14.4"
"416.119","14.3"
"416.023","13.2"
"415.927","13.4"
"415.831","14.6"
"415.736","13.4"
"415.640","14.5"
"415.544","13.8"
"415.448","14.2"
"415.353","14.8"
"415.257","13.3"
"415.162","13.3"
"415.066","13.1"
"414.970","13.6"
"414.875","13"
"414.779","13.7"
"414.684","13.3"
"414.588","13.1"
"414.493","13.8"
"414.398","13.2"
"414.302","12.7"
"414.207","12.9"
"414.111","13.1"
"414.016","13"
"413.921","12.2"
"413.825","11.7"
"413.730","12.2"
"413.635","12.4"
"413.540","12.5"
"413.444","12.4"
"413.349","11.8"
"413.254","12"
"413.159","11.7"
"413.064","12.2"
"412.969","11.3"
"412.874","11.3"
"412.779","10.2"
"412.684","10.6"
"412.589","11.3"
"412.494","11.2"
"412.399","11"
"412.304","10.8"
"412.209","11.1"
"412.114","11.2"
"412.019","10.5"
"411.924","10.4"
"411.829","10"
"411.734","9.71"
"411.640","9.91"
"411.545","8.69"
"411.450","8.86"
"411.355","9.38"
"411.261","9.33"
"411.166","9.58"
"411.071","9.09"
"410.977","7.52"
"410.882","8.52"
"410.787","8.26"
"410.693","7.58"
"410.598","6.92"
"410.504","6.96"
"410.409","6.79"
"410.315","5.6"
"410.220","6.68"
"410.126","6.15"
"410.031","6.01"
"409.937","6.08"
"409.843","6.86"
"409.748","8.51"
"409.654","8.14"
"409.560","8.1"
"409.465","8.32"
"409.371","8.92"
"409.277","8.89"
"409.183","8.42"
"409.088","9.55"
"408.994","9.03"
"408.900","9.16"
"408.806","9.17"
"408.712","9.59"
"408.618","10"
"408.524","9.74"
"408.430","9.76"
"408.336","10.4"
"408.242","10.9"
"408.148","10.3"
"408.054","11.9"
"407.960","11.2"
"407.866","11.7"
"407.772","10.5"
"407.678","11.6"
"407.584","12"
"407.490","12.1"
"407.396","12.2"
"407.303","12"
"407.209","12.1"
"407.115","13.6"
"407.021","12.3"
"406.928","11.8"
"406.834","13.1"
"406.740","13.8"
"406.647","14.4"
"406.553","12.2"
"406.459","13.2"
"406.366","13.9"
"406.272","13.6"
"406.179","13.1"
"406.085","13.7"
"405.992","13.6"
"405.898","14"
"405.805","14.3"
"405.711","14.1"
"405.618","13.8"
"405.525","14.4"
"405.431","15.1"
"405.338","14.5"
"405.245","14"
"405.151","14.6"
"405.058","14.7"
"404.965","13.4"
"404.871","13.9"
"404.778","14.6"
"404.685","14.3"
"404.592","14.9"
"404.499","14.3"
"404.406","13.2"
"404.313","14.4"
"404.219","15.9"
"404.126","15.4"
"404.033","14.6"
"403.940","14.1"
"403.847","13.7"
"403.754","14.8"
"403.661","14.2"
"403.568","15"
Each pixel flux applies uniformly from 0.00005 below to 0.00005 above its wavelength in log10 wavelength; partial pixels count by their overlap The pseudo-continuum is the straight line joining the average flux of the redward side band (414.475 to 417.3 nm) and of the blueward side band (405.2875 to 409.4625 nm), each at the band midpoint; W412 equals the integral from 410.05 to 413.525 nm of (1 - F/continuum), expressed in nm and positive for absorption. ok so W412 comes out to 0.904 nm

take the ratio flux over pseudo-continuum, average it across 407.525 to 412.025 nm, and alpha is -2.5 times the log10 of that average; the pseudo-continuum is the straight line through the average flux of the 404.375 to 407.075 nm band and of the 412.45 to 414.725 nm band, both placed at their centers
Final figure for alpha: 0.40 mag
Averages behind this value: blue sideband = 13.8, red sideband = 12.2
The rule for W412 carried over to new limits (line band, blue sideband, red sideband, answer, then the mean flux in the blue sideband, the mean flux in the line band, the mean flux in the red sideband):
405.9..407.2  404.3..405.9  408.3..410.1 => -0.10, 14.3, 13.2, 8.63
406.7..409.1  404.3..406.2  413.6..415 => 0.46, 14.1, 11.1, 12.9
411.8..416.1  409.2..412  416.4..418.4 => -0.43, 8.16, 12.4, 14.6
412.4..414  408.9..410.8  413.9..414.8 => 0.00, 7.62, 11.7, 13.1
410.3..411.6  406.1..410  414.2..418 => 0.42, 10.8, 8.15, 14.1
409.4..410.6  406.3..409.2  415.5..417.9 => 0.50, 11.4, 7.04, 14.3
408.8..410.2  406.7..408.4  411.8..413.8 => 0.44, 11.8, 8.03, 11.4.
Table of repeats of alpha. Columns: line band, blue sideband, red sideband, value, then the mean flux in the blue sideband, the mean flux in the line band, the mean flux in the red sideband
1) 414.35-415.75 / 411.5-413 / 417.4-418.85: -0.09 mag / 10.6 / 13.6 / 14.7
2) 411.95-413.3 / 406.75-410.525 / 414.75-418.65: 0.08 mag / 9.71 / 11.2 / 14.3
